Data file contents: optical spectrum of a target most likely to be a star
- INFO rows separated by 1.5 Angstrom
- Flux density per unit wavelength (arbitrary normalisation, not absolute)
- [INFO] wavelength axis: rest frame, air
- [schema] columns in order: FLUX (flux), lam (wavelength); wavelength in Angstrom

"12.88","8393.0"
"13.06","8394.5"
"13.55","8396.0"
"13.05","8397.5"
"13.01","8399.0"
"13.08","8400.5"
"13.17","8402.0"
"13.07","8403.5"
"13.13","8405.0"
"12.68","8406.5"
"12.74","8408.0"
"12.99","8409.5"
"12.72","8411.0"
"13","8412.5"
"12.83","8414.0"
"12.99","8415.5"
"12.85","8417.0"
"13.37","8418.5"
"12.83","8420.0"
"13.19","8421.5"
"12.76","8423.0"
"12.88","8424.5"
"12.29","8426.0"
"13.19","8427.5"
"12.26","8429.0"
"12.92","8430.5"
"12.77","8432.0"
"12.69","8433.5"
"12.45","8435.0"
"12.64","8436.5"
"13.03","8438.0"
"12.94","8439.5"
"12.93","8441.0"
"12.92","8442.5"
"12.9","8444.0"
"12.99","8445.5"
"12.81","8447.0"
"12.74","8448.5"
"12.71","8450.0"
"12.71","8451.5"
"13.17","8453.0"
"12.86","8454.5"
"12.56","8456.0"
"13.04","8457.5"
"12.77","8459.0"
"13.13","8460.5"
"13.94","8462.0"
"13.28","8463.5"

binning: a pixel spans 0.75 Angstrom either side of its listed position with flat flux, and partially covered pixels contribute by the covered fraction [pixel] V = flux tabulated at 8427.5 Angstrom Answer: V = 13.19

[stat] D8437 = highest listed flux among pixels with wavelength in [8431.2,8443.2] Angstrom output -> 13.03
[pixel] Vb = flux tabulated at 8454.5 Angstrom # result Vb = 12.86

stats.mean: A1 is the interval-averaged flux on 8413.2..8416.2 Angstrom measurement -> 12.9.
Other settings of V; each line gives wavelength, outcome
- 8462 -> 13.94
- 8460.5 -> 13.13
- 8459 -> 12.77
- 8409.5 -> 12.99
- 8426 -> 12.29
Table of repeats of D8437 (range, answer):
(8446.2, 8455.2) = 13.17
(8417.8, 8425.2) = 13.37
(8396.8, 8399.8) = 13.05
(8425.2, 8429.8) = 13.19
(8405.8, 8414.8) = 13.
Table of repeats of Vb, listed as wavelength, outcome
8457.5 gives 13.04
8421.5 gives 13.19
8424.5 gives 12.88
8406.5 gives 12.68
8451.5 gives 12.71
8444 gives 12.9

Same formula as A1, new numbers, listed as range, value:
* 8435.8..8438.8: 12.8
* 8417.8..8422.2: 13.1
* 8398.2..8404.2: 13.1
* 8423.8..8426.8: 12.6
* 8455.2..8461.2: 12.9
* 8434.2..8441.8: 12.8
